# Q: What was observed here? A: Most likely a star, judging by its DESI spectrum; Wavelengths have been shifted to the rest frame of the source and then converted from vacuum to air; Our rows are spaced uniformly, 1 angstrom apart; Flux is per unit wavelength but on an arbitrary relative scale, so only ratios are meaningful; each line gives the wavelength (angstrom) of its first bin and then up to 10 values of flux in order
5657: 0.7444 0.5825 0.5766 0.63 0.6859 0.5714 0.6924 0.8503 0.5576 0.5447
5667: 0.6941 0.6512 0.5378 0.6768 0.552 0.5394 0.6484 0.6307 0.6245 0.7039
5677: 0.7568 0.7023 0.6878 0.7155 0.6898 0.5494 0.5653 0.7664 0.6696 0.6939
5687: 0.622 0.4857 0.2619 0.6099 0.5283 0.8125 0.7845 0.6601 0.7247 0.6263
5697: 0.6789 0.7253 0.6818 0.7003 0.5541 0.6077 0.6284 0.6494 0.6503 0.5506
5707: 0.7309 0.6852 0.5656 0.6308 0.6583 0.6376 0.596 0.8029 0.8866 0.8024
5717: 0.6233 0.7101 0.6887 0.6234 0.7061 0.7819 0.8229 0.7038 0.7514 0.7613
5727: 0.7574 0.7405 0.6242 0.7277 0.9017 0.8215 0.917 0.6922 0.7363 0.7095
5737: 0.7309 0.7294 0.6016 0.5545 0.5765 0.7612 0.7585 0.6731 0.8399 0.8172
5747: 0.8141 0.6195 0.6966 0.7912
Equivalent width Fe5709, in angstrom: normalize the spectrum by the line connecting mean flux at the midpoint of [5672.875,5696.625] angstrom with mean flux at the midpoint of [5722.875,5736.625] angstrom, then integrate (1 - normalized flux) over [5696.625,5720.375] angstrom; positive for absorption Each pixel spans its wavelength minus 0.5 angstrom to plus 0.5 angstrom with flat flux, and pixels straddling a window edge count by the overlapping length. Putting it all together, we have 1.24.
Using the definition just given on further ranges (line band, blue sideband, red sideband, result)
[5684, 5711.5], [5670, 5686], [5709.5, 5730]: 1.8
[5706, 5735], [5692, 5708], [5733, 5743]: -1.8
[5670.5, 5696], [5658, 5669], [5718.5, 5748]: 1.0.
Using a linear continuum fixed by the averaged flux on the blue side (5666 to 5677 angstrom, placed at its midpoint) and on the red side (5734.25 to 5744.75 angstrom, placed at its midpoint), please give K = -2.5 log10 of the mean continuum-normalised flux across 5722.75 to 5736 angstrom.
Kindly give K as -0.13 mag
